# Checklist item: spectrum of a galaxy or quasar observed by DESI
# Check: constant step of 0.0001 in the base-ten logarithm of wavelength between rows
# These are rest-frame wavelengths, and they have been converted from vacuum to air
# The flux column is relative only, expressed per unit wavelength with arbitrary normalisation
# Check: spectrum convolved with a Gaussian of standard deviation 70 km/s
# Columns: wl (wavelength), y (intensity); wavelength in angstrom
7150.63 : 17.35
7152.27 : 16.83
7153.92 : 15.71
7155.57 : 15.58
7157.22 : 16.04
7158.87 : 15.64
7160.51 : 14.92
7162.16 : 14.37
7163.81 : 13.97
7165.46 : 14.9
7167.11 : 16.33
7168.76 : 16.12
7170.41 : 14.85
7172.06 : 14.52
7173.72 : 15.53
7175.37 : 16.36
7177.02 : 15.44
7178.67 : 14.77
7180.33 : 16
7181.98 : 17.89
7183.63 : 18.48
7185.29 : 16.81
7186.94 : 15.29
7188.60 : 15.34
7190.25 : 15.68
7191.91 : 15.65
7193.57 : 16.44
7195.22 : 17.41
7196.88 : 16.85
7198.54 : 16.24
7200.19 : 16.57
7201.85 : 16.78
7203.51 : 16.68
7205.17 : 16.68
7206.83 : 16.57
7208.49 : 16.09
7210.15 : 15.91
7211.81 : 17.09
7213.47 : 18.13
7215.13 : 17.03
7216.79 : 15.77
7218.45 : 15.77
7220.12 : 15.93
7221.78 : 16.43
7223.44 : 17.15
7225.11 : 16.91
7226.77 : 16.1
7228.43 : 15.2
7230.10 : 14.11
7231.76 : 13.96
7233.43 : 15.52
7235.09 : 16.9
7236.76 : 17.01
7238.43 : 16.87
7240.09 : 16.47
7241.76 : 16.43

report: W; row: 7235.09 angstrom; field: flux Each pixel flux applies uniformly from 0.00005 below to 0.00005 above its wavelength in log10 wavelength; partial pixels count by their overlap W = 16.9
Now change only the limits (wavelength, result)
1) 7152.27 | 16.83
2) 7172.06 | 14.52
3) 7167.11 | 16.33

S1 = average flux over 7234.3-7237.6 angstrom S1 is 16.9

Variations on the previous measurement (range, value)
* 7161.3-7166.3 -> 14.4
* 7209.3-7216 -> 17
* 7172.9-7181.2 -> 15.6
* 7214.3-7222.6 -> 16.2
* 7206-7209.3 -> 16.3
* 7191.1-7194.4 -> 16.1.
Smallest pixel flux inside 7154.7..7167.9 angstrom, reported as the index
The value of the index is 13.97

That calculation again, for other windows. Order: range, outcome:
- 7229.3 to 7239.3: 13.96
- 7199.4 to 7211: 15.91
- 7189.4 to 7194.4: 15.65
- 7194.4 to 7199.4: 16.24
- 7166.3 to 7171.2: 14.85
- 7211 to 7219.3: 15.77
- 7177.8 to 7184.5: 14.77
